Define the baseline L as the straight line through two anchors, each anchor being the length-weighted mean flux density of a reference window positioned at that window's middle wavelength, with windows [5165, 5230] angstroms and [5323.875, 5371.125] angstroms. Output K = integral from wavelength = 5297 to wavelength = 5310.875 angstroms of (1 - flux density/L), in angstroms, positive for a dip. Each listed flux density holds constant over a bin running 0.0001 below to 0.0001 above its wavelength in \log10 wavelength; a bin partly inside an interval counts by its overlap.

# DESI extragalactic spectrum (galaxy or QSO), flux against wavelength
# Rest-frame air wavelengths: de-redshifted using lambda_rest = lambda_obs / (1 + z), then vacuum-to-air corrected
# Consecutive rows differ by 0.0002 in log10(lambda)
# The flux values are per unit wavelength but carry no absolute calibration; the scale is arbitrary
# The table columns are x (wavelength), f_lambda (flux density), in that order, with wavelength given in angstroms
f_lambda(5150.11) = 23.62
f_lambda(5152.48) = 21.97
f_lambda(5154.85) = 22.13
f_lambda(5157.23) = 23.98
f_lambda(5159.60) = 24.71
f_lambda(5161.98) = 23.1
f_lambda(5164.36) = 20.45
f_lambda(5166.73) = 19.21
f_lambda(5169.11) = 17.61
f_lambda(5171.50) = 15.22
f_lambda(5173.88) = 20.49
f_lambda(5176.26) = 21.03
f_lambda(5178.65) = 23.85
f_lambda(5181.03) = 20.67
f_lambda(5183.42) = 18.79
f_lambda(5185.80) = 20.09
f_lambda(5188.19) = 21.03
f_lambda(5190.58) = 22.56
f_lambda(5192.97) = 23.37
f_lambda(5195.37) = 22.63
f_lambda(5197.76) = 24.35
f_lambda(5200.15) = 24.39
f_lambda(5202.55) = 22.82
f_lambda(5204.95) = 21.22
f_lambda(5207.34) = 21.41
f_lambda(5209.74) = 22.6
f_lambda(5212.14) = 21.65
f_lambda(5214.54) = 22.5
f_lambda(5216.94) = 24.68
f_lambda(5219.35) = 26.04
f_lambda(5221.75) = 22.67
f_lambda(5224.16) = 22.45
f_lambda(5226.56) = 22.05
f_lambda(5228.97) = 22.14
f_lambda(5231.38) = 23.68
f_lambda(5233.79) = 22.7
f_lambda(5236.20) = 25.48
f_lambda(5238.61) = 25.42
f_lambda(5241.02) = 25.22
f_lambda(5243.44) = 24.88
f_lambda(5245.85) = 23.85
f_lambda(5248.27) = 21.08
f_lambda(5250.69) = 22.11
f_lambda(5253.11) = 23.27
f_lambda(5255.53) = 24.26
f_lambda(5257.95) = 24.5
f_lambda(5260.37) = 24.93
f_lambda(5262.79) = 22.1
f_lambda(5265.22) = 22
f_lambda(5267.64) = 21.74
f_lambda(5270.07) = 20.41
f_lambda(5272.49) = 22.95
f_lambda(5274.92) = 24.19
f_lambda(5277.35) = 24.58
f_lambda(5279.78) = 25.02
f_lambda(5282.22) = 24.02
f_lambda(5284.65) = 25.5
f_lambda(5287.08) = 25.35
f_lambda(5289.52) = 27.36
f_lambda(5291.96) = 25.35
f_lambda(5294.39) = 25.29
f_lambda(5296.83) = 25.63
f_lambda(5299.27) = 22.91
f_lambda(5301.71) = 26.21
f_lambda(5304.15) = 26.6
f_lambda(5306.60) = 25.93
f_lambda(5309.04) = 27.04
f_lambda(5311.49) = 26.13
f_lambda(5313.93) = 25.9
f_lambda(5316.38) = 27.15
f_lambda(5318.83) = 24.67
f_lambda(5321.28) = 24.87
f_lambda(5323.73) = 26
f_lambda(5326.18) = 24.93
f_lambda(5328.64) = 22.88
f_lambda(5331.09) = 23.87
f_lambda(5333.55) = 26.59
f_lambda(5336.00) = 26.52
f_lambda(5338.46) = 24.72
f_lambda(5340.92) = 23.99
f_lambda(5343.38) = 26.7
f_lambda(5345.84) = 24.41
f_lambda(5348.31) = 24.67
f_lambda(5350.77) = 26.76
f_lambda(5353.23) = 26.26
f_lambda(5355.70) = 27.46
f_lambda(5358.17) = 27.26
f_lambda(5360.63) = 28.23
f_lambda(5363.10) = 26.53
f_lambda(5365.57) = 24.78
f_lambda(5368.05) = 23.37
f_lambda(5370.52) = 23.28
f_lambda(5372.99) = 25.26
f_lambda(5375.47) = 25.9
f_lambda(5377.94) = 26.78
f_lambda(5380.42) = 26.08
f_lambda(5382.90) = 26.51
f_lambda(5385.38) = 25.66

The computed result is -0.8 angstroms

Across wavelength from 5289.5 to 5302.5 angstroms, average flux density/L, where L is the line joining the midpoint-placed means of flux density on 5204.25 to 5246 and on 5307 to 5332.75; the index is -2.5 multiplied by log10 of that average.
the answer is -0.02 mag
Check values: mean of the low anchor 23.4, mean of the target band 25.3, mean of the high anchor 25.4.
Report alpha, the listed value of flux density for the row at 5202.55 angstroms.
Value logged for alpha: 22.82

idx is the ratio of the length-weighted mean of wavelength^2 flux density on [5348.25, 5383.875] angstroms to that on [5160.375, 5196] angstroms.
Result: 1.3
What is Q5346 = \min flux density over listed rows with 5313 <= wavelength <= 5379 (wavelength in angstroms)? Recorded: 22.88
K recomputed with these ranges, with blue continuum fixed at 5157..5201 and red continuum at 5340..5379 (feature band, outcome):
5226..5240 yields -0.6 angstroms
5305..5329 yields -0.9 angstroms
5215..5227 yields -0.7 angstroms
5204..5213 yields 0.1 angstroms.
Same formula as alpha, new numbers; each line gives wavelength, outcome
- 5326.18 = 24.93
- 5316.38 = 27.15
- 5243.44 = 24.88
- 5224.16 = 22.45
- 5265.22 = 22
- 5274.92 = 24.19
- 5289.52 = 27.36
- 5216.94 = 24.68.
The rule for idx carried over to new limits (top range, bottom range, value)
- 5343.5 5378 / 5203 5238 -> 1.18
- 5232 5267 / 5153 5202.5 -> 1.13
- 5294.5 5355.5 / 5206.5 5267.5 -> 1.13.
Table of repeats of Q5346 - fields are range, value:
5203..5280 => 20.41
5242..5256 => 21.08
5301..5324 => 24.67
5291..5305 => 22.91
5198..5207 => 21.22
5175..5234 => 18.79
